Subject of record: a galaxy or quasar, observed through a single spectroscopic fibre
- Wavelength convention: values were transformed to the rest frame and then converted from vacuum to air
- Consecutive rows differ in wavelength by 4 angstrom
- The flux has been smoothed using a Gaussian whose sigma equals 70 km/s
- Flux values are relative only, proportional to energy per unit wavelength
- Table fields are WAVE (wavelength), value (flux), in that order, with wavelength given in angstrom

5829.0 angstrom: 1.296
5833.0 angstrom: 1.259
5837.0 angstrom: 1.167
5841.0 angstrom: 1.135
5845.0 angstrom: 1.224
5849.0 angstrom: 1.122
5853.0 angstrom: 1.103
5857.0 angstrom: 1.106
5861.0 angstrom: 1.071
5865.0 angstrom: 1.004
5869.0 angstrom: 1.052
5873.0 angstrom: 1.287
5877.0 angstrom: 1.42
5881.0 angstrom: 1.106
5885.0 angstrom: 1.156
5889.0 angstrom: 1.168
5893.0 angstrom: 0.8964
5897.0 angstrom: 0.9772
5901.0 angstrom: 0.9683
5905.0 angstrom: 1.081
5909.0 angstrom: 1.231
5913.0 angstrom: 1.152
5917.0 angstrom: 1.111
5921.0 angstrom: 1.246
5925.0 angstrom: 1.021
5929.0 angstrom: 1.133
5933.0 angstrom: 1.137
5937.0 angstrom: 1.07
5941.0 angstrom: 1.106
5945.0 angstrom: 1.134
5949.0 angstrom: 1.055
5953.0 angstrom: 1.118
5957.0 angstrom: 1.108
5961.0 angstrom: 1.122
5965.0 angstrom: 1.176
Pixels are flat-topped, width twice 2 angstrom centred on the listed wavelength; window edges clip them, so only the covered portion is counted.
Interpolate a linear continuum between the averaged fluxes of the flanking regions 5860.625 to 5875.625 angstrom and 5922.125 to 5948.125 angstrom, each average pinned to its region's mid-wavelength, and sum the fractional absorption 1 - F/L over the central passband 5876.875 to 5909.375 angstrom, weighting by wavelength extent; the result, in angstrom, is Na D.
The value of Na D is 0.76 angstrom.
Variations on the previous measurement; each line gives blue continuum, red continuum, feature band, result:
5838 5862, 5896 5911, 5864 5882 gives -1.3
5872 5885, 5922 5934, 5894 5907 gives 2.0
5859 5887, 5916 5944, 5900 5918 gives 0.3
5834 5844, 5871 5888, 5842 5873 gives 2.3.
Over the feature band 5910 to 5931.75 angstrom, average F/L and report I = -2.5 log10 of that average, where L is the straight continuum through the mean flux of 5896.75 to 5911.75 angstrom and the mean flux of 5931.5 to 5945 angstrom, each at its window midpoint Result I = -0.04 mag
